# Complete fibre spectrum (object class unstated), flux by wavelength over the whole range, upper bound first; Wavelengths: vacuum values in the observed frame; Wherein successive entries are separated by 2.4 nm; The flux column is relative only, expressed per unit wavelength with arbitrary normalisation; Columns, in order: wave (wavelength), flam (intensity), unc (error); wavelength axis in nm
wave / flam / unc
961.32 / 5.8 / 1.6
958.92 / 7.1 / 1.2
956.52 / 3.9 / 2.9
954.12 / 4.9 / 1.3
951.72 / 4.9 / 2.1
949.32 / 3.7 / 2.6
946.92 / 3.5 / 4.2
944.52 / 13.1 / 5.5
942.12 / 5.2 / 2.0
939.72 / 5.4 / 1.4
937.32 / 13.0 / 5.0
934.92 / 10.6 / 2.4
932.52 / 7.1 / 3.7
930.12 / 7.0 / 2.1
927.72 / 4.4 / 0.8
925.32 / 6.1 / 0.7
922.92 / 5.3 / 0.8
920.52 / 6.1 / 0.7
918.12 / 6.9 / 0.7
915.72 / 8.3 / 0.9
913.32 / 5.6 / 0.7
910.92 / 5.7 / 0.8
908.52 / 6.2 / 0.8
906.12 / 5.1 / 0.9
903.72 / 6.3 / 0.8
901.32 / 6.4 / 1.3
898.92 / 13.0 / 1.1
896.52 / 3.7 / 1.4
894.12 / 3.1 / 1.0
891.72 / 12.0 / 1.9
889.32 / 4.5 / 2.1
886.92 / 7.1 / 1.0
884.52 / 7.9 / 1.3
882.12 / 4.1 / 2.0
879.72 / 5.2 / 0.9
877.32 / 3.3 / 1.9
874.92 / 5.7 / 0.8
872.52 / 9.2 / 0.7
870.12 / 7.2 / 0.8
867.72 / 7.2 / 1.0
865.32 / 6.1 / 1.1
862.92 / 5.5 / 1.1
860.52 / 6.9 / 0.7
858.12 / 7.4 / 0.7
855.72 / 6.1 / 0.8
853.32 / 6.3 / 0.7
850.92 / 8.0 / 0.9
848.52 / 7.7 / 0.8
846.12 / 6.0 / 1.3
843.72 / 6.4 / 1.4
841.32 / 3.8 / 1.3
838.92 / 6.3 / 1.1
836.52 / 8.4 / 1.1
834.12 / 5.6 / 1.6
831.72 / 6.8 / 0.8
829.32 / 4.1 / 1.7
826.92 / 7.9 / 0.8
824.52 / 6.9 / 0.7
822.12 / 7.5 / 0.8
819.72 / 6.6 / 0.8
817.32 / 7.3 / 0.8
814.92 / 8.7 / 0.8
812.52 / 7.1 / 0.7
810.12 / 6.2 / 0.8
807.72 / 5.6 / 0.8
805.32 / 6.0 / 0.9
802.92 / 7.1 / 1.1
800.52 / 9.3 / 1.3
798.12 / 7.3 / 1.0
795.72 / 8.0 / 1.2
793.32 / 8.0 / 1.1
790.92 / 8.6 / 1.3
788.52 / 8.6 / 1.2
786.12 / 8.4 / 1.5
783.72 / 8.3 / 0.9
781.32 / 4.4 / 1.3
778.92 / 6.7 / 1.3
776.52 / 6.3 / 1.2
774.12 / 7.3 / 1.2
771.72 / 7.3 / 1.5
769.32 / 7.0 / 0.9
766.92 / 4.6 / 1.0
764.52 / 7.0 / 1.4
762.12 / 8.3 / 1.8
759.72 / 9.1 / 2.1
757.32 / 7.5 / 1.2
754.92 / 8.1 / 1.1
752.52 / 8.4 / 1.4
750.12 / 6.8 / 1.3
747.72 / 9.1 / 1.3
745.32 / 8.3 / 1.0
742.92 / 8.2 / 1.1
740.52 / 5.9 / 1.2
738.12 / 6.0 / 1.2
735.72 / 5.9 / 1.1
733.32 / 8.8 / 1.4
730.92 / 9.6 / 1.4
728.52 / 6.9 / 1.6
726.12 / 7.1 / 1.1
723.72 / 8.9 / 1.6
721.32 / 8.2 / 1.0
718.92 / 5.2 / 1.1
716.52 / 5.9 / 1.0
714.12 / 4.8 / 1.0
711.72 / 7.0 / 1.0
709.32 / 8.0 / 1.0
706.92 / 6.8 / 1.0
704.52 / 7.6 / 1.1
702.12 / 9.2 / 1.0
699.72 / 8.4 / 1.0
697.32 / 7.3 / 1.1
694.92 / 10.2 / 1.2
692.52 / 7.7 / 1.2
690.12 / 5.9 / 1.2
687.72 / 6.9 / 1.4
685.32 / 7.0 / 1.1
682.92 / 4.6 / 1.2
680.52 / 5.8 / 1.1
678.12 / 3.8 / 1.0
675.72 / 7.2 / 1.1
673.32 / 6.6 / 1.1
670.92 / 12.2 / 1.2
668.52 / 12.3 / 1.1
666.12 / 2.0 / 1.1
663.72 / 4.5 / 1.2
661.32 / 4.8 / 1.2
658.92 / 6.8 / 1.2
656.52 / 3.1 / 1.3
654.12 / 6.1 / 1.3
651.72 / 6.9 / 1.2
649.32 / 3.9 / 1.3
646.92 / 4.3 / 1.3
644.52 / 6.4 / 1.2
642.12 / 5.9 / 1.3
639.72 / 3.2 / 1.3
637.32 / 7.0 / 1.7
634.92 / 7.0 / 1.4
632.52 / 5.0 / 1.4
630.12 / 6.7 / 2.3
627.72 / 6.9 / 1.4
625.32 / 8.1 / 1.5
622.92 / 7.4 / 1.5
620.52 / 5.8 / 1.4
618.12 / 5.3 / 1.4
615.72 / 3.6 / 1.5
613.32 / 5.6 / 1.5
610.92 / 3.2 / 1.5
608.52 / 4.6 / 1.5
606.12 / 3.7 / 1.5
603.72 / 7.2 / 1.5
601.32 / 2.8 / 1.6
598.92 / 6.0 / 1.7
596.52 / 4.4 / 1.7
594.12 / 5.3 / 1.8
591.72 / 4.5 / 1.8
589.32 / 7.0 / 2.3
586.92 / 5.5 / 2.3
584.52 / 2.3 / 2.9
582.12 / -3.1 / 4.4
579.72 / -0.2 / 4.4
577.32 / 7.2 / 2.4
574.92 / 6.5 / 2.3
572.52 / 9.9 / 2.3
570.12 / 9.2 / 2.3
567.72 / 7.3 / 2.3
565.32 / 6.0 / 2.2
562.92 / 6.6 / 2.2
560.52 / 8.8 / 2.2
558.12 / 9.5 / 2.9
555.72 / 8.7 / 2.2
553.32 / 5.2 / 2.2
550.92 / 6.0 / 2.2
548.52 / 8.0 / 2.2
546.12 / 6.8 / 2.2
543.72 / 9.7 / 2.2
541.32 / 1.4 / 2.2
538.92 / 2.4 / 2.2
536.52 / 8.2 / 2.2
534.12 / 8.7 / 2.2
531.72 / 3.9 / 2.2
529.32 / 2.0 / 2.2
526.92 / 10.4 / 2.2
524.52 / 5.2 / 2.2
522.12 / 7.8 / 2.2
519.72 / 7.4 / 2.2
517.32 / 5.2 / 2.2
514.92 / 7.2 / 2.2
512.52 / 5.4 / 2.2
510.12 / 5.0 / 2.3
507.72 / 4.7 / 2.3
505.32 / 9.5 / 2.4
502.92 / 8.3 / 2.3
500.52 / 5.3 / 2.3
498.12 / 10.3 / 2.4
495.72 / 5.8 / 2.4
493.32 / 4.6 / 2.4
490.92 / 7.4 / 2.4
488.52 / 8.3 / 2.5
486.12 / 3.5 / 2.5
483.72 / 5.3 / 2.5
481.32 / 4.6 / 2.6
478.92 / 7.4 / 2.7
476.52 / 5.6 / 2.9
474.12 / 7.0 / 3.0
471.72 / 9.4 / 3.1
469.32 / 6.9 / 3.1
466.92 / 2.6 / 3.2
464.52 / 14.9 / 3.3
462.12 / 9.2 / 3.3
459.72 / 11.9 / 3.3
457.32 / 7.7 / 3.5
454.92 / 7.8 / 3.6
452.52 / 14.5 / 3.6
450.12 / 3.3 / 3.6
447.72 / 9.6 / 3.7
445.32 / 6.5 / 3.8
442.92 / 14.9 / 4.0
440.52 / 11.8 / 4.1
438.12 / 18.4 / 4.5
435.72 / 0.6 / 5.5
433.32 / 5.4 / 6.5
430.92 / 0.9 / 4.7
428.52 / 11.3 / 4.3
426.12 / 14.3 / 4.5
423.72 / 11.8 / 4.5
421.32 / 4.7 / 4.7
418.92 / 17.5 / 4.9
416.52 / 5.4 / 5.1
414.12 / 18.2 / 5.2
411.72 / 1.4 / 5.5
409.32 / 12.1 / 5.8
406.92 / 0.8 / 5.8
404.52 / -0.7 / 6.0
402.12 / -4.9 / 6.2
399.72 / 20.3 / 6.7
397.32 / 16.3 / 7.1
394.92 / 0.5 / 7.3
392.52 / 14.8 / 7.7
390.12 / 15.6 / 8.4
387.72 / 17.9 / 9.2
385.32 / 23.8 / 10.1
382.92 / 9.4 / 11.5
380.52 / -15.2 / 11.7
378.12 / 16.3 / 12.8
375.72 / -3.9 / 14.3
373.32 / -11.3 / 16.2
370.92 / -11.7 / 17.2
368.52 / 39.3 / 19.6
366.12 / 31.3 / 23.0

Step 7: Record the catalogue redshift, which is 0.80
